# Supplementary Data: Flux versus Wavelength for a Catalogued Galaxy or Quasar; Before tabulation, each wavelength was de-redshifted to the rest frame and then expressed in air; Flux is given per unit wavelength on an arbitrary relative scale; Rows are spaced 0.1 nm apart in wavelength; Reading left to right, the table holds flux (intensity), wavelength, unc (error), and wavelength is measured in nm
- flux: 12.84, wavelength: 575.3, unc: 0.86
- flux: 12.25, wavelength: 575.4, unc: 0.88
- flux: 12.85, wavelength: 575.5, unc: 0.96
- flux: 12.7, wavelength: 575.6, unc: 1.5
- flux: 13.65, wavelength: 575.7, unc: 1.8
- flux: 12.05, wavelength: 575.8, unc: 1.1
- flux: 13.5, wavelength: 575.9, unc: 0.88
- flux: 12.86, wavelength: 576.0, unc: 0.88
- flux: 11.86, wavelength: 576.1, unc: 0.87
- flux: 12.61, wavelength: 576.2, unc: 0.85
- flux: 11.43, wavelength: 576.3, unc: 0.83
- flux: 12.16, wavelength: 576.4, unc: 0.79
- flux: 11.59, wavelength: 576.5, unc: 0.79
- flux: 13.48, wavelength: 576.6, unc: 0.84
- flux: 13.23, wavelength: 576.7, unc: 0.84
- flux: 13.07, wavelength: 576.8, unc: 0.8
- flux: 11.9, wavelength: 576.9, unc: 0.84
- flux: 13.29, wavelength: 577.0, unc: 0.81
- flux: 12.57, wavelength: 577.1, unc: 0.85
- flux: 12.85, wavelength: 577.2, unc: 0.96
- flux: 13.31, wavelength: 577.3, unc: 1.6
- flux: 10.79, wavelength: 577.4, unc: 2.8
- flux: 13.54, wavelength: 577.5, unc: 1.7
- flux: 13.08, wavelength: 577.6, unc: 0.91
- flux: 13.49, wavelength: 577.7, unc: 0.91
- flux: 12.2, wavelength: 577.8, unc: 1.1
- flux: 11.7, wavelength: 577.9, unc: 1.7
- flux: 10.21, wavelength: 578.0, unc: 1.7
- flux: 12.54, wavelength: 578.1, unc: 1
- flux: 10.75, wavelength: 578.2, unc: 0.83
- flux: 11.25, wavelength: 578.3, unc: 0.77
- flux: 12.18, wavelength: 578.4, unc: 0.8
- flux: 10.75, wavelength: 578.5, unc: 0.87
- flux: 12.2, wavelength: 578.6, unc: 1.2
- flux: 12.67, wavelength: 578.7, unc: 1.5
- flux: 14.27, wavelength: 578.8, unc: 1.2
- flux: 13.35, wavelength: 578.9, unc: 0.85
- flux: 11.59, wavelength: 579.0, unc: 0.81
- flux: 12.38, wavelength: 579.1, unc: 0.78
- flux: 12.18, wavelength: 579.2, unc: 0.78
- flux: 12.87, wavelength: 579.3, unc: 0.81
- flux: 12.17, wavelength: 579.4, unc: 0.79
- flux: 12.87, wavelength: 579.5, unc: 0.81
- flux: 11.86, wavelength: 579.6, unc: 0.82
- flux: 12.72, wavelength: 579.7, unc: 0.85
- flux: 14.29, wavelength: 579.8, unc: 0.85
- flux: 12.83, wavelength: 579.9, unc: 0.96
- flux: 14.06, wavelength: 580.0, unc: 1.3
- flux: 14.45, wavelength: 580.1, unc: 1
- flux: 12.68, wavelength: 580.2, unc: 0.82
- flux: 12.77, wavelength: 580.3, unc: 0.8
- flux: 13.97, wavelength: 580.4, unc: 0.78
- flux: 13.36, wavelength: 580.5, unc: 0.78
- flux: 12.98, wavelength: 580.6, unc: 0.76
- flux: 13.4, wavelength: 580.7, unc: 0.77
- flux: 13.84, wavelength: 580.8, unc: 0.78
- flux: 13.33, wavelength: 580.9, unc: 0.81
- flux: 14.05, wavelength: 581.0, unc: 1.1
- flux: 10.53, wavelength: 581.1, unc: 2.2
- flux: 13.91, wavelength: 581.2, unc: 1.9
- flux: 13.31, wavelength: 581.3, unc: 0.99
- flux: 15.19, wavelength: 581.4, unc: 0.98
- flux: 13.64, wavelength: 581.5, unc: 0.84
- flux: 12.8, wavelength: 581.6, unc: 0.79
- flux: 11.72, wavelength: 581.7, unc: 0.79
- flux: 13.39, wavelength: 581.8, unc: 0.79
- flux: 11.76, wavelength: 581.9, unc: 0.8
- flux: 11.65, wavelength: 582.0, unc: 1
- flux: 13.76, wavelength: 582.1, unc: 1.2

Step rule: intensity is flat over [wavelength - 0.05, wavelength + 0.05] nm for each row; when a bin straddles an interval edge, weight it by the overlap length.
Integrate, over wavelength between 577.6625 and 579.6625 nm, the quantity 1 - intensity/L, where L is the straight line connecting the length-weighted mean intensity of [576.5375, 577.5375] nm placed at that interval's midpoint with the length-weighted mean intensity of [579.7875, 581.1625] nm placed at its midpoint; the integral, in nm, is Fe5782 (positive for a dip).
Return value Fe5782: 0.13 nm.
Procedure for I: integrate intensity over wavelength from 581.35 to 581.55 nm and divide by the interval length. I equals 14.4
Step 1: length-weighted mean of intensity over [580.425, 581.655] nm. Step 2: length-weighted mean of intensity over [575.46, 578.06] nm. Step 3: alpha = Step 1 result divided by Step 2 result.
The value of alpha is 1.1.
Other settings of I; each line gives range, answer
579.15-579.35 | 12.5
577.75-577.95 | 11.9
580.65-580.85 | 13.6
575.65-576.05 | 13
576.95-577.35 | 13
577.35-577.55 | 12.2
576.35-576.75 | 12.6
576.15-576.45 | 12.1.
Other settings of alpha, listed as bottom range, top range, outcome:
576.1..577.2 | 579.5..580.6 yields 1.06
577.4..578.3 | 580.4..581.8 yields 1.10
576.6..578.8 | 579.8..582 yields 1.07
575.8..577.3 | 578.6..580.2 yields 1.03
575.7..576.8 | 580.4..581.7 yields 1.06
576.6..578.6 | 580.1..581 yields 1.09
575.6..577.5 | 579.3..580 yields 1.02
